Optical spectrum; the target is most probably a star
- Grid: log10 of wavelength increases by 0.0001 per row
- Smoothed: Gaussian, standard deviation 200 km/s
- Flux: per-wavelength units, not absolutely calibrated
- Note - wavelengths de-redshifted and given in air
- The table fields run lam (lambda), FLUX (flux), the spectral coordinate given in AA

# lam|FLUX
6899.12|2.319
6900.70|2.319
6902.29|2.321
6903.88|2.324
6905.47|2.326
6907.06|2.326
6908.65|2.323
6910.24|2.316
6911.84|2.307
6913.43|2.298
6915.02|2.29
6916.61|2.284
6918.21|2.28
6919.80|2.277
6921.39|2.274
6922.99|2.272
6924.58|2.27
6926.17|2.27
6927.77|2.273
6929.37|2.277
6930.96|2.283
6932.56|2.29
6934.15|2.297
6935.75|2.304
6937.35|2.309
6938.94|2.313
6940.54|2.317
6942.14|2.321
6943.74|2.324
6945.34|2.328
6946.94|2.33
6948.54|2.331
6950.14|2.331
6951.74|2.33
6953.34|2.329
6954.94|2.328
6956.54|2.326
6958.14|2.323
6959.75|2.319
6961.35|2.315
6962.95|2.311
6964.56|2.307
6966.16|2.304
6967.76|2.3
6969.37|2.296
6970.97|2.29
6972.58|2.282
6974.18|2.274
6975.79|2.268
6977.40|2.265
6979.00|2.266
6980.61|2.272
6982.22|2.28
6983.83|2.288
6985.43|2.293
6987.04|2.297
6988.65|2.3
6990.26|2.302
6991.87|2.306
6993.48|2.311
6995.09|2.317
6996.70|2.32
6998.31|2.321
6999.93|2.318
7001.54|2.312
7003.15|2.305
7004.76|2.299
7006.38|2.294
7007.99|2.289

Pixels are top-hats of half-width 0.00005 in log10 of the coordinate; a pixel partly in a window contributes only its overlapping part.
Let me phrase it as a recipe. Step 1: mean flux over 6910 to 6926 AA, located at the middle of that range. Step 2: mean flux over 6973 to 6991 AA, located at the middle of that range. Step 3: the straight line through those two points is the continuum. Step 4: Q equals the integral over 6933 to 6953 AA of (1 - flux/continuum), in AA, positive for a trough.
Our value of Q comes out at -0.3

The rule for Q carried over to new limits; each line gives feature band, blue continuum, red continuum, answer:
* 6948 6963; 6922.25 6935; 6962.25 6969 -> -0.2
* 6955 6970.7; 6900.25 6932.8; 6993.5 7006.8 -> -0.1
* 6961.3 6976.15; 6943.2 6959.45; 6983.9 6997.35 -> 0.1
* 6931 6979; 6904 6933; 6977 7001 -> -0.3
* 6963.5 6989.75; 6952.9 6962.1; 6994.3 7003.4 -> 0.4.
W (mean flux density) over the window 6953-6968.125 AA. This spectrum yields 2.32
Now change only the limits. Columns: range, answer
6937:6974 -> 2.32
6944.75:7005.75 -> 2.3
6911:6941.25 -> 2.29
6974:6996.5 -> 2.29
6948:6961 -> 2.33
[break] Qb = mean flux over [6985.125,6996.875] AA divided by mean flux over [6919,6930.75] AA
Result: 1.0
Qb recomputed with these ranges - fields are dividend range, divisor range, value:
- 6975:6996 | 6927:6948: 0.99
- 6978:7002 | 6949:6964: 0.99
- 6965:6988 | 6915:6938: 1.00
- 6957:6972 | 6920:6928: 1.02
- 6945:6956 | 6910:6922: 1.02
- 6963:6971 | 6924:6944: 1.00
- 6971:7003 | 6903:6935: 1.00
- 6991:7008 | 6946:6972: 1.00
